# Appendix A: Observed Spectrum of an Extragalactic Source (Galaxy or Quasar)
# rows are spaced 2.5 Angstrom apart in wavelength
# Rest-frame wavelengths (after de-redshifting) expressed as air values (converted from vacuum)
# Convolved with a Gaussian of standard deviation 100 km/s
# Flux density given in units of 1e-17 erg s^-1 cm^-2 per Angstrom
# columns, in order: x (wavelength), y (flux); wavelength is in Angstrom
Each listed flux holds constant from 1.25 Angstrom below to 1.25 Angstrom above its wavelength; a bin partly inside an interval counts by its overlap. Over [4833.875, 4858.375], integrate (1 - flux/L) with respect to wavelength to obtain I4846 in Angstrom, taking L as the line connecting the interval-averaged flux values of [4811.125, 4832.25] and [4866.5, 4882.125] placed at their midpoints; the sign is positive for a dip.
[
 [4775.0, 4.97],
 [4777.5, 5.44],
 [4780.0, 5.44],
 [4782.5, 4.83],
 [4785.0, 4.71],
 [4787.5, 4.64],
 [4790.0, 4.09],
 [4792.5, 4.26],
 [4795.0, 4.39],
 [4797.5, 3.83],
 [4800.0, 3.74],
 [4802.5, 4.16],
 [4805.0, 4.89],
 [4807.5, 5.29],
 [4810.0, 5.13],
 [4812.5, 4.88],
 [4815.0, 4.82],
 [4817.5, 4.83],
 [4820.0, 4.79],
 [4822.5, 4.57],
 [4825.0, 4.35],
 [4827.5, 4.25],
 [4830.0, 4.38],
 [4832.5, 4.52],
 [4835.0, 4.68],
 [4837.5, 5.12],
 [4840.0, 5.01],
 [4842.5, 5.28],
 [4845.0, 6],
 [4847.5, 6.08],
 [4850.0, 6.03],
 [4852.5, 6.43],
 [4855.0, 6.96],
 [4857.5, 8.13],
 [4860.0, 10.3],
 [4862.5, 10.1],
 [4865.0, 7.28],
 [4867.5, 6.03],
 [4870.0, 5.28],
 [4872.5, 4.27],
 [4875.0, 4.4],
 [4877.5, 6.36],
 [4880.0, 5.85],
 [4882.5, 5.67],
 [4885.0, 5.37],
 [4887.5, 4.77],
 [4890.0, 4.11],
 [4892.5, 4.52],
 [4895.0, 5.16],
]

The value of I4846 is -4.8 Angstrom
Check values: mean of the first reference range 4.61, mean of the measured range 5.95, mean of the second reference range 5.37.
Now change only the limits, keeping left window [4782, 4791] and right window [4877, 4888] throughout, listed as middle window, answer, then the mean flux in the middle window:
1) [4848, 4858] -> -2.73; 6.73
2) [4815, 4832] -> 1.41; 4.55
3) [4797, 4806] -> 1.07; 4.16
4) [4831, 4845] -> 0.32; 5.01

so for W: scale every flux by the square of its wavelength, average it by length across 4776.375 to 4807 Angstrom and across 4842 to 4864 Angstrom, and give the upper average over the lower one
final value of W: 1.7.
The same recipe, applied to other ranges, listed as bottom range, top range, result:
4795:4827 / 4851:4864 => 1.85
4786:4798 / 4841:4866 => 1.74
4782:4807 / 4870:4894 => 1.20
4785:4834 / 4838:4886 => 1.43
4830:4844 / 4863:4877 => 1.19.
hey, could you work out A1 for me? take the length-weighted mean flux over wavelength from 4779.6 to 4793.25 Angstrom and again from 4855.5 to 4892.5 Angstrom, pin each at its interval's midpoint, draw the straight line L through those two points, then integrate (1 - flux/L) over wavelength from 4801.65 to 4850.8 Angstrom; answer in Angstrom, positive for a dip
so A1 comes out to 3.8 Angstrom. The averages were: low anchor 4.63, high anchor 6.23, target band 4.95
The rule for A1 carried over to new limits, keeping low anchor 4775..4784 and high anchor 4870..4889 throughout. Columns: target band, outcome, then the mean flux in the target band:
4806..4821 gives 0.7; 4.96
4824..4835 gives 1.7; 4.41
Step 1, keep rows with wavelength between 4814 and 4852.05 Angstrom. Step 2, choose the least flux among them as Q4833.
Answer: 4.25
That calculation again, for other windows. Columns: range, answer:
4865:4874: 4.27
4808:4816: 4.82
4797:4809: 3.74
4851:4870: 5.28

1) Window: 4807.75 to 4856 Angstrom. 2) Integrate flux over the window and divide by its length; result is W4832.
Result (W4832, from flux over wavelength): 5.16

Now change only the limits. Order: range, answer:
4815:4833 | 4.55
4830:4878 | 6.17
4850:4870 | 7.61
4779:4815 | 4.59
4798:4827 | 4.64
